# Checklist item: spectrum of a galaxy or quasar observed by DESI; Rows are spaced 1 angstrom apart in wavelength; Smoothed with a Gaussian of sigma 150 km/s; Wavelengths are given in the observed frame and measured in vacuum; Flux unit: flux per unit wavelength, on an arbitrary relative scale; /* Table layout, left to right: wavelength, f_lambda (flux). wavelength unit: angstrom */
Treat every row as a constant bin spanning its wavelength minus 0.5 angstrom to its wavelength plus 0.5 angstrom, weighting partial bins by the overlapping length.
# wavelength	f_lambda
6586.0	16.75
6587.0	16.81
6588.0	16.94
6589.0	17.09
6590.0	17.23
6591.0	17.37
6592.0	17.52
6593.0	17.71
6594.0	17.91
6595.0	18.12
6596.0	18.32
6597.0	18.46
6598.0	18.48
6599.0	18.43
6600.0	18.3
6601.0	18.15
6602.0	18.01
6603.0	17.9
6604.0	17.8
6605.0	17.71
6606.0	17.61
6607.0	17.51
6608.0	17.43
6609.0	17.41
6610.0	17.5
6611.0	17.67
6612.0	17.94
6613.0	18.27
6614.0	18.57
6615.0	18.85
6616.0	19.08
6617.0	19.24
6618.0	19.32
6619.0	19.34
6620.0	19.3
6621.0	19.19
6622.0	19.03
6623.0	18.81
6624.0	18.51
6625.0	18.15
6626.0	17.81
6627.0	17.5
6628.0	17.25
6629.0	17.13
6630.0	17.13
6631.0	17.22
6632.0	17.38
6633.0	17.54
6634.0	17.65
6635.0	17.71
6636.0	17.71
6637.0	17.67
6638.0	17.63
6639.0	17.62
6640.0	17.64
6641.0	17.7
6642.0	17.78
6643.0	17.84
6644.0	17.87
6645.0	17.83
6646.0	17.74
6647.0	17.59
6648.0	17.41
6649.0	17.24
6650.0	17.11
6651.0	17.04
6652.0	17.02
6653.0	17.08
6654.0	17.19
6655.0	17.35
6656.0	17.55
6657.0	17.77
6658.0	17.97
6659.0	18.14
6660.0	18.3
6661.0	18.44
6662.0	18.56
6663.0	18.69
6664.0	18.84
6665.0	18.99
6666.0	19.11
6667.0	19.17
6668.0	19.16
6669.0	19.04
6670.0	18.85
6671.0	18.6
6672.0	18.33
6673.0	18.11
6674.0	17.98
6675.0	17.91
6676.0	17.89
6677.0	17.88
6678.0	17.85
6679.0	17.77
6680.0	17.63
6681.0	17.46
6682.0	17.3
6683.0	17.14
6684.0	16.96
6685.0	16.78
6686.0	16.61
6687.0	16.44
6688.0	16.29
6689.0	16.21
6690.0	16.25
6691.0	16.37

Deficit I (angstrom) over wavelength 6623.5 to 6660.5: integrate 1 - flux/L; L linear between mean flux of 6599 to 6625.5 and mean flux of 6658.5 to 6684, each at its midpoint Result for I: 1.4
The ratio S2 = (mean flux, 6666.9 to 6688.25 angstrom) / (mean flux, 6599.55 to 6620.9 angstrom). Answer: 0.97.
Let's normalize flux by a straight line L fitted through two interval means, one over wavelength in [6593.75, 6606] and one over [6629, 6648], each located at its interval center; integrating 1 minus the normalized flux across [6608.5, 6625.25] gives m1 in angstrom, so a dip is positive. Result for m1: -0.7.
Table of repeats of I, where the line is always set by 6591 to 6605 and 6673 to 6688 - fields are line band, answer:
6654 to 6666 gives -0.5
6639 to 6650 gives 0.0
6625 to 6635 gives 0.2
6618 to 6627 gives -0.4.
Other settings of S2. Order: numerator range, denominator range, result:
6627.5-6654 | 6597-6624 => 0.95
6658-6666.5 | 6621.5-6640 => 1.05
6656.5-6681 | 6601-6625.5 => 1.00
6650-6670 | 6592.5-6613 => 1.01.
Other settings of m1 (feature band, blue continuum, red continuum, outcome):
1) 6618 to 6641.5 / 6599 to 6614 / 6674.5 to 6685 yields -0.29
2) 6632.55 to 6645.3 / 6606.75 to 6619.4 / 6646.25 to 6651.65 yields -0.09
